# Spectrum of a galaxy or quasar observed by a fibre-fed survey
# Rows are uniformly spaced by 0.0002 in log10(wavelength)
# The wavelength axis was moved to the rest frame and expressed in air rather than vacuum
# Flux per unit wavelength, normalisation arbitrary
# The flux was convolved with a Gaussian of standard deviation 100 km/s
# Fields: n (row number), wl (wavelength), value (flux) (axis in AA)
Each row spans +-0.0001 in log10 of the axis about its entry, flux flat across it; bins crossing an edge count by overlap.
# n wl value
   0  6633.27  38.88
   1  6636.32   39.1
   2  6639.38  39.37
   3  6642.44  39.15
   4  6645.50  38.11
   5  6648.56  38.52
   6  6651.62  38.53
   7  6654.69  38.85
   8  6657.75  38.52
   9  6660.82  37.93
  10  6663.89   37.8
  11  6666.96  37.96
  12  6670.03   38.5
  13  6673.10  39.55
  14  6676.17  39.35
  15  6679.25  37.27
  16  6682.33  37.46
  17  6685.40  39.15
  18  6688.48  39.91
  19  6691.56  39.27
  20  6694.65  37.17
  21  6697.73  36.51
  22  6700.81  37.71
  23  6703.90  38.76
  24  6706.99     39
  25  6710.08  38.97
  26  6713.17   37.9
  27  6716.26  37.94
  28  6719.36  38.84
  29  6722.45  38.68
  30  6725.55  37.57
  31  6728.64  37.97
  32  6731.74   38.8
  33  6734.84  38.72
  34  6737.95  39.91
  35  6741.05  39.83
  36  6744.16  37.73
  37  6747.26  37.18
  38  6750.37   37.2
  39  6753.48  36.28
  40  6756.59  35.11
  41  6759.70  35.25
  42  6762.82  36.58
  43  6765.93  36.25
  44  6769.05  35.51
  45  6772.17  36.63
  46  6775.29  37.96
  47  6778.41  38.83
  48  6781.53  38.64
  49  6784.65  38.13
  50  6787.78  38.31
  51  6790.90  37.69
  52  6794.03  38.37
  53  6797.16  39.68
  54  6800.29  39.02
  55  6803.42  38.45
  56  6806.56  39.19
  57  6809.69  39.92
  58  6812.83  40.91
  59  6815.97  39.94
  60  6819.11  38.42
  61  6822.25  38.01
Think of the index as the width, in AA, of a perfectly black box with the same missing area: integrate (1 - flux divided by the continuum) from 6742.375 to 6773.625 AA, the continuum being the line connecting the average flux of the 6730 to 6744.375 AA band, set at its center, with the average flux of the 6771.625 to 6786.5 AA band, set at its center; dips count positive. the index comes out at 1.8 AA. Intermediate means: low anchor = 39.1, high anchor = 38.1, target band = 36.4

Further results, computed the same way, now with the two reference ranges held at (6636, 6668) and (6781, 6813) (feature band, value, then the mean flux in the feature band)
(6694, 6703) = 0.32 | 37.3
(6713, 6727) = 0.17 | 38.2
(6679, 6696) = 0.06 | 38.5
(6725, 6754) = 0.39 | 38.2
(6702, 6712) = -0.05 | 38.8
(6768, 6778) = 0.46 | 37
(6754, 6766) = 0.93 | 35.8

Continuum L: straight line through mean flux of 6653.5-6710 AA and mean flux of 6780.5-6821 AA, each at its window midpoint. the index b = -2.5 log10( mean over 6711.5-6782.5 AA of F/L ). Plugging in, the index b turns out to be 0.03 mag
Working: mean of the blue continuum 38.4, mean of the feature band 37.6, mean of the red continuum 39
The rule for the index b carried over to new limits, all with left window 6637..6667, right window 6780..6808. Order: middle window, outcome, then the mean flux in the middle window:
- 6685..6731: 0.006 mag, 38.3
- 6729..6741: -0.015 mag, 39.1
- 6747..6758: 0.064 mag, 36.4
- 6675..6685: 0.012 mag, 38.1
